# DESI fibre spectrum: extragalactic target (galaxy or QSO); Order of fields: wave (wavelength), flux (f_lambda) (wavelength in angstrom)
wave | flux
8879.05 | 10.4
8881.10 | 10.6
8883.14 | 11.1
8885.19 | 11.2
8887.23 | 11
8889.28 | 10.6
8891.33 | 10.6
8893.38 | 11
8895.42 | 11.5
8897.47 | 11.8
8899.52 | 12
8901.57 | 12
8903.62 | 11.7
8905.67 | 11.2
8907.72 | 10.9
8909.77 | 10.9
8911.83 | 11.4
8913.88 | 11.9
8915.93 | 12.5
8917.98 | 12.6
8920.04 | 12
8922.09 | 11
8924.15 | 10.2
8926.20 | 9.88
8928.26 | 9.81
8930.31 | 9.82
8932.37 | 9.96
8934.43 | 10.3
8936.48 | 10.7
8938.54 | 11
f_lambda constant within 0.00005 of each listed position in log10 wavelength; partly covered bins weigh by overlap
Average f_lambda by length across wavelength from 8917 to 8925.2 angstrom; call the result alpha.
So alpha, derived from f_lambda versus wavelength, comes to 11.4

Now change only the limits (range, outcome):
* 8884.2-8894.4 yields 10.9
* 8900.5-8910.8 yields 11.3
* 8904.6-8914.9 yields 11.3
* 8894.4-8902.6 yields 11.8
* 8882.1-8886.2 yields 11.1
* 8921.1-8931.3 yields 10.1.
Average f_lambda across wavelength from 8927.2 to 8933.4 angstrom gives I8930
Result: 9.86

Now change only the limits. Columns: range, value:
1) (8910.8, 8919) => 12.1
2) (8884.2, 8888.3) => 11.1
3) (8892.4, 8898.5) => 11.4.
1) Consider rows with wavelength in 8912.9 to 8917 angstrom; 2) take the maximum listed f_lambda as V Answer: 12.5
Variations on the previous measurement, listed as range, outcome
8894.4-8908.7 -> 12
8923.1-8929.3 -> 10.2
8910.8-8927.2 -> 12.6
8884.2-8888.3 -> 11.2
